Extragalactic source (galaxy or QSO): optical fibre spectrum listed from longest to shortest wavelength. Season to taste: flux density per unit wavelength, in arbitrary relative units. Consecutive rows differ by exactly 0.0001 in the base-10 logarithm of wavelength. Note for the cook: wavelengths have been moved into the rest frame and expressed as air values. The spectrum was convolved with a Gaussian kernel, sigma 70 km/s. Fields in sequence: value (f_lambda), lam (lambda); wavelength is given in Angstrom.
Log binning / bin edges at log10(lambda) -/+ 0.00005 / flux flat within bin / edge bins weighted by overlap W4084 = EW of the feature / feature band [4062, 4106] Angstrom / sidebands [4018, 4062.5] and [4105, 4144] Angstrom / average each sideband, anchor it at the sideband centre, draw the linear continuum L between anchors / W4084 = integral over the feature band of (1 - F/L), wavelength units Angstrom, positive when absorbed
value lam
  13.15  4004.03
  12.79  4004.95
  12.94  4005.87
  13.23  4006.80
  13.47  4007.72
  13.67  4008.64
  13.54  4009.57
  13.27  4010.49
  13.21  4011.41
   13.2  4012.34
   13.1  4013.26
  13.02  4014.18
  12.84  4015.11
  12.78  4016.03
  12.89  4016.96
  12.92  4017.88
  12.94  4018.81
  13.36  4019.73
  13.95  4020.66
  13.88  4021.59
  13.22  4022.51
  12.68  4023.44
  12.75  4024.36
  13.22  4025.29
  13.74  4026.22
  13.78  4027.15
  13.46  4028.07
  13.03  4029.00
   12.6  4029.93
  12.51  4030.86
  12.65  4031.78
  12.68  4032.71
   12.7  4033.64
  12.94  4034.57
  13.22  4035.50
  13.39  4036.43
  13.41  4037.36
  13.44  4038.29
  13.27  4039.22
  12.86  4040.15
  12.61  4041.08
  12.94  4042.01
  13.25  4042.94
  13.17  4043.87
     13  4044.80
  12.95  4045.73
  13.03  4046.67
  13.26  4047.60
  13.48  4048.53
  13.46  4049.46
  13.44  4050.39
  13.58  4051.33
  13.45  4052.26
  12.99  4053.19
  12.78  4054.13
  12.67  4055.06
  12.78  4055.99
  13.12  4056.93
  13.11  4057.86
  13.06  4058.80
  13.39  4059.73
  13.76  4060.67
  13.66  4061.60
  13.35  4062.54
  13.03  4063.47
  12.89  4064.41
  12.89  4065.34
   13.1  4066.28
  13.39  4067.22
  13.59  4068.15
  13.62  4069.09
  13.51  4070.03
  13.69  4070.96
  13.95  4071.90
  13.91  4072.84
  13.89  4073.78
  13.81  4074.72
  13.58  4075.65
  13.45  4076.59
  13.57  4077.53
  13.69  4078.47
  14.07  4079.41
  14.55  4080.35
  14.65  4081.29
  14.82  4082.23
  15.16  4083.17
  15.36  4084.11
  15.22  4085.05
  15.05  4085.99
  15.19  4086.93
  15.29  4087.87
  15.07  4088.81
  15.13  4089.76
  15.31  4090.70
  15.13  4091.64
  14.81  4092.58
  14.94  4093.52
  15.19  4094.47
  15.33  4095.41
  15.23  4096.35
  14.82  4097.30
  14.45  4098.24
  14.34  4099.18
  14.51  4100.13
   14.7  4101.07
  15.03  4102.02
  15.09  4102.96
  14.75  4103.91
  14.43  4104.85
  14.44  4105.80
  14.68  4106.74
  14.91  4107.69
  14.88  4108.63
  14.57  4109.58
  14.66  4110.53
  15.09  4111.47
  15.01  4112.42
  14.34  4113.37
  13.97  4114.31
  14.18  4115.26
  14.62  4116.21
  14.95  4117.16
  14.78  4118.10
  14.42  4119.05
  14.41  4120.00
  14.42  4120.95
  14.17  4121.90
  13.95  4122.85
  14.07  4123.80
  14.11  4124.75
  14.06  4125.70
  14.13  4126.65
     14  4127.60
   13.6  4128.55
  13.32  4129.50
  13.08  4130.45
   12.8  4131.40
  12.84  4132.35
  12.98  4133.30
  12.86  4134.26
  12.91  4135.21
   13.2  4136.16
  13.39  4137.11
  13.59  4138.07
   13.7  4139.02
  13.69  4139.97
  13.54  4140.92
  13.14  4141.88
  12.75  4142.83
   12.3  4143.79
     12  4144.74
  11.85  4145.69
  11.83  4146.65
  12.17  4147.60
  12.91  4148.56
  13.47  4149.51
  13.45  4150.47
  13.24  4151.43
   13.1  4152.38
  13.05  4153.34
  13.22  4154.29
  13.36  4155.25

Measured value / -2.59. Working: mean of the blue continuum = 13.2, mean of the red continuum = 13.9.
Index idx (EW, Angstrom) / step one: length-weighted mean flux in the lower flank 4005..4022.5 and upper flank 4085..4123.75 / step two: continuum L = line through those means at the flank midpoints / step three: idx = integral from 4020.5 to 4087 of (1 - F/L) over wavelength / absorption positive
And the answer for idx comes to 2.1 Angstrom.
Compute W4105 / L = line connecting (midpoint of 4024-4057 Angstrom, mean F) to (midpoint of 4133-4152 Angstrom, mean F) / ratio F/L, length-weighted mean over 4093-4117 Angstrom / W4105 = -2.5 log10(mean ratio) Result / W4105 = -0.14 mag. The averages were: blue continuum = 13.1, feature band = 14.7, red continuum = 12.9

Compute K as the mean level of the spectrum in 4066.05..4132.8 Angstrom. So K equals 14.4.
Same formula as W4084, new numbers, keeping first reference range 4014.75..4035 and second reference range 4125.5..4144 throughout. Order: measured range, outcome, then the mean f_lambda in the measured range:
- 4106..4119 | -1.4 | 14.7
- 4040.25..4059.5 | 0.0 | 13.1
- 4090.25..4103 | -1.6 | 14.9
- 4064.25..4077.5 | -0.4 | 13.5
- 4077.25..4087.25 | -1.1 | 14.7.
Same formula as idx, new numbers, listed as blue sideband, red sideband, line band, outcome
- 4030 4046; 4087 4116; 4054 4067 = 0.49 Angstrom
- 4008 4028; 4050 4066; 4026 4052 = 0.14 Angstrom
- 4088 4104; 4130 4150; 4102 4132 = -0.76 Angstrom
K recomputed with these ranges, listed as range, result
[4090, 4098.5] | 15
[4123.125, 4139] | 13.4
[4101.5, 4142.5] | 14.1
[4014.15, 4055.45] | 13.1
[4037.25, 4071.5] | 13.2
